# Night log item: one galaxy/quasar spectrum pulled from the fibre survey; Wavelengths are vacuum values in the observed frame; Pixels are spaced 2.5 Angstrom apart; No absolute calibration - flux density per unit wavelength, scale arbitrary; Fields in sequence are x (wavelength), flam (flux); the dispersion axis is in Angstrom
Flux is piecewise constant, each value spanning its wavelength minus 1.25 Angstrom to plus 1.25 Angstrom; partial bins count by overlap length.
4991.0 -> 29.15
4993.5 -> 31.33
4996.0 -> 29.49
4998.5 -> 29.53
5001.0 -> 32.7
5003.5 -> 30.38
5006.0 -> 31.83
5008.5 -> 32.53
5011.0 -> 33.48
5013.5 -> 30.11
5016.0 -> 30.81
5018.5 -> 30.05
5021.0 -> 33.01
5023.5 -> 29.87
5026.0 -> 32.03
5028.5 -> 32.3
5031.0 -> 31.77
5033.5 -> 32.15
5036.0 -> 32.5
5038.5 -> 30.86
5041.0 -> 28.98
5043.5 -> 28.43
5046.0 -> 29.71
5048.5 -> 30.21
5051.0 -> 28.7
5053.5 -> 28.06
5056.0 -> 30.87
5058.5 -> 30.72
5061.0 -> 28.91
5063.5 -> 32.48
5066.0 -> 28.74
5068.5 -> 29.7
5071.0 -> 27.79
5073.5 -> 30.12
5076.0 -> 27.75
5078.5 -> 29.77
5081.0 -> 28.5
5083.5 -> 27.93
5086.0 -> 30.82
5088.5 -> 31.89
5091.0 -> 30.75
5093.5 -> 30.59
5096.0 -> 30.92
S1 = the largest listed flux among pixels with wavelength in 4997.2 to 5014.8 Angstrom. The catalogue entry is 33.48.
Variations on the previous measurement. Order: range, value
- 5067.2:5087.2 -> 30.82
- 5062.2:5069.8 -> 32.48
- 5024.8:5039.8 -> 32.5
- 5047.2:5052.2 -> 30.21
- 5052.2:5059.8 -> 30.87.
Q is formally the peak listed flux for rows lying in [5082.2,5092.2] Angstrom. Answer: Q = 31.89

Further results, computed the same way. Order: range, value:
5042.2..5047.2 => 29.71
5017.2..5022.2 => 33.01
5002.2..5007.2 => 31.83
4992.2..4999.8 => 31.33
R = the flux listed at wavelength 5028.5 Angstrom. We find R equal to 32.3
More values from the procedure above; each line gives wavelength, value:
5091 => 30.75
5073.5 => 30.12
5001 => 32.7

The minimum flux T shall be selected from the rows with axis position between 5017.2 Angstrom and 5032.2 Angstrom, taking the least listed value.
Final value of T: 29.87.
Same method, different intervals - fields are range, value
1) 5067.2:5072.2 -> 27.79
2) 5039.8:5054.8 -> 28.06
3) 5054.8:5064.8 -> 28.91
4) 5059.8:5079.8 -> 27.75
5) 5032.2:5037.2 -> 32.15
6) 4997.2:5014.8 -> 29.53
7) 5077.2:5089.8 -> 27.93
